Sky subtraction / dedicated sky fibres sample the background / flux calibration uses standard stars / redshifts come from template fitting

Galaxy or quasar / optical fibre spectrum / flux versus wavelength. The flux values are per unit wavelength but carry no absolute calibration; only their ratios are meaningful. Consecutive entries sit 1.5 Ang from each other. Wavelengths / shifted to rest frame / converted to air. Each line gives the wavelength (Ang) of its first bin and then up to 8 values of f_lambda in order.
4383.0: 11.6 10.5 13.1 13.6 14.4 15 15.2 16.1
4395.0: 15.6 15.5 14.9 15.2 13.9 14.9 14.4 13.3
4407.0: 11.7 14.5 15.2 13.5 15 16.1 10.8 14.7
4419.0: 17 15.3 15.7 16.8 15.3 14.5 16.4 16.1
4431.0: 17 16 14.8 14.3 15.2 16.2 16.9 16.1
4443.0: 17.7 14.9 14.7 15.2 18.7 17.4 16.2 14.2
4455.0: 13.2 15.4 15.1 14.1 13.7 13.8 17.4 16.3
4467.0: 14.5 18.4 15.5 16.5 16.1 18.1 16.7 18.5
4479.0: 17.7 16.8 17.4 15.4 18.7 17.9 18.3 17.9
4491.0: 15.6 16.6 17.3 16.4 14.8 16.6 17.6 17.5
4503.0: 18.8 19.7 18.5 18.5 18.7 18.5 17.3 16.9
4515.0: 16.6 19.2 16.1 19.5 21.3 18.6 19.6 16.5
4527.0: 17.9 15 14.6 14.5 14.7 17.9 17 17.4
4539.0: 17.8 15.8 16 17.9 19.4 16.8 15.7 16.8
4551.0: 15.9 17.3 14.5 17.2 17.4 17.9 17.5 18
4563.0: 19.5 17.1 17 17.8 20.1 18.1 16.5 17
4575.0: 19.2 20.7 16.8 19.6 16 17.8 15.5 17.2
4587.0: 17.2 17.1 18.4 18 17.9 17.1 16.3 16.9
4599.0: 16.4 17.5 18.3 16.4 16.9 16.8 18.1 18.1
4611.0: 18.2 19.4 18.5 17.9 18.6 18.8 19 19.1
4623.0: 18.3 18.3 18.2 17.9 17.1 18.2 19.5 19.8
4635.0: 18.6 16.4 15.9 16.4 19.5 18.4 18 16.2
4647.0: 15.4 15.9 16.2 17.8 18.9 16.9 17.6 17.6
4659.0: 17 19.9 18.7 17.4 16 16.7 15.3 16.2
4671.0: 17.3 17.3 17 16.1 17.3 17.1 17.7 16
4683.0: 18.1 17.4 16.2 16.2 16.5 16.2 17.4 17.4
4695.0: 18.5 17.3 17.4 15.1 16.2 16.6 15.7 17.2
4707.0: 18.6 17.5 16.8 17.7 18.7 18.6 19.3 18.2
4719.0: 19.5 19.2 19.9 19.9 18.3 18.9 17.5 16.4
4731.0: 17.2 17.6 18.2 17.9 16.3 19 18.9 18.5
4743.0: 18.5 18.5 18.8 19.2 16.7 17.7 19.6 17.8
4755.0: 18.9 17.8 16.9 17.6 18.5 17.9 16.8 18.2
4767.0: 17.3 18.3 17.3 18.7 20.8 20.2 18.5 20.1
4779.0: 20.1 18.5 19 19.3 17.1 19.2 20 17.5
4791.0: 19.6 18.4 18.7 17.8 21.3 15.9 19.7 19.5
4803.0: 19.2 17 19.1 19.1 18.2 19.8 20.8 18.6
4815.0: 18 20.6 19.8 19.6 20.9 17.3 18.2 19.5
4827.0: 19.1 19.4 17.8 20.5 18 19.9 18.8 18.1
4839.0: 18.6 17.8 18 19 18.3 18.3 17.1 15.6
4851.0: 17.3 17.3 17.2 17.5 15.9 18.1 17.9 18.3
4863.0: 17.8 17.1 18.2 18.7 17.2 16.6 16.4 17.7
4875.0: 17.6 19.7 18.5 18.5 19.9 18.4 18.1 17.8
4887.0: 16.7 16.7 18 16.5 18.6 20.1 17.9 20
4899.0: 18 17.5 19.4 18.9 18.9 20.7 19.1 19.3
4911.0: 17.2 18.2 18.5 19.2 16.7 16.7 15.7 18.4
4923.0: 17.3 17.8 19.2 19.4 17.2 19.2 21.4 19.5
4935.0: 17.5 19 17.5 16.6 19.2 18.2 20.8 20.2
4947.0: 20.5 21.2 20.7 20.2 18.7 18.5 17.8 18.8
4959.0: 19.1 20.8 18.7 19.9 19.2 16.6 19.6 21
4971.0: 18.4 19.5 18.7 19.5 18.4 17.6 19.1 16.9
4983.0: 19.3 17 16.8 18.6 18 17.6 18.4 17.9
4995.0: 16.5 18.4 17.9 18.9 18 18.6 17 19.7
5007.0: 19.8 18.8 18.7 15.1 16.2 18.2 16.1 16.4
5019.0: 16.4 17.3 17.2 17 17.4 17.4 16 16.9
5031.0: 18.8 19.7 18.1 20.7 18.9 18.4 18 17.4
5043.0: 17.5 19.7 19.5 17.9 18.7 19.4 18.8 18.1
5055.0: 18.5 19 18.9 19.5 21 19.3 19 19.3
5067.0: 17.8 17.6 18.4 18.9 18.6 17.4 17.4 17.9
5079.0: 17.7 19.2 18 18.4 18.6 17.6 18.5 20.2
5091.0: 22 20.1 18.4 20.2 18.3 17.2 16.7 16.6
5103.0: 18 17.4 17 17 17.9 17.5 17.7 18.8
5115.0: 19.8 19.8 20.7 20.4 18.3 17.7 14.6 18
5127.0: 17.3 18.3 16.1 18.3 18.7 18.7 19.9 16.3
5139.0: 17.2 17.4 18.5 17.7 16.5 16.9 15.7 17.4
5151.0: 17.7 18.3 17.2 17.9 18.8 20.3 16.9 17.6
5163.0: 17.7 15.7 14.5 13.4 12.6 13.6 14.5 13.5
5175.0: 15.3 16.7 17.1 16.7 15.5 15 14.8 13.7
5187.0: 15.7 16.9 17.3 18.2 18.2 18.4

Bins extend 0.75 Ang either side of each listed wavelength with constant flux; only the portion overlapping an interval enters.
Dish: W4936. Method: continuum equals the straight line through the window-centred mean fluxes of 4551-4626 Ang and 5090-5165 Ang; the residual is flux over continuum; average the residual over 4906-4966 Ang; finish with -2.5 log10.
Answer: -0.05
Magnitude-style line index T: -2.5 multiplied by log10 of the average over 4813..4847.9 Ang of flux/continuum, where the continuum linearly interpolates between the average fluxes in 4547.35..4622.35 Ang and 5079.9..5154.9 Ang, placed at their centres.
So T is -0.06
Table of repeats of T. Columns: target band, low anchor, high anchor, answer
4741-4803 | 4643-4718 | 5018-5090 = -0.07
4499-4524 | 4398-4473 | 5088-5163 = -0.18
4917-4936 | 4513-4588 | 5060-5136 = -0.01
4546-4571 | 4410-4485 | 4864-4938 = -0.06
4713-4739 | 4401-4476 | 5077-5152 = -0.11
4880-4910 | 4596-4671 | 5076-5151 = -0.04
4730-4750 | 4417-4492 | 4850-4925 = -0.04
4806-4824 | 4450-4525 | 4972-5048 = -0.10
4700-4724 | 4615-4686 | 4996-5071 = -0.02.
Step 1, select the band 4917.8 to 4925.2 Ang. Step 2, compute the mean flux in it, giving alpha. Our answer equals 17.2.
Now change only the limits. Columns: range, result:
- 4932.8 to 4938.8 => 18.4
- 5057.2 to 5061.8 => 19.8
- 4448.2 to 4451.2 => 18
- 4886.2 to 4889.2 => 16.7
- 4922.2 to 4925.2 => 17.6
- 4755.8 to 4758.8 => 17.3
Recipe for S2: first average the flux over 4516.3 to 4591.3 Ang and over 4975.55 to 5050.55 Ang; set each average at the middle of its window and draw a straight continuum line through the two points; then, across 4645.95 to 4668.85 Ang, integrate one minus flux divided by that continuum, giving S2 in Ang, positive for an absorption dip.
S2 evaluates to 0.5 Ang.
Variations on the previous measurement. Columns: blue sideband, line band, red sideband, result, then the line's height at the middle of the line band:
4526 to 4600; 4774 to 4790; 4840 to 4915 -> -1.1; 17.8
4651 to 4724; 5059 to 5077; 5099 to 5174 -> -1.4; 17.3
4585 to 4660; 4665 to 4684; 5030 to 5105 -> 1.1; 17.8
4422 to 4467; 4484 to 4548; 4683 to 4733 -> -4.9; 16.2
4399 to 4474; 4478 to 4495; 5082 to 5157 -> -1.9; 15.5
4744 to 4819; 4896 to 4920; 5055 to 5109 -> 0.2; 18.6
